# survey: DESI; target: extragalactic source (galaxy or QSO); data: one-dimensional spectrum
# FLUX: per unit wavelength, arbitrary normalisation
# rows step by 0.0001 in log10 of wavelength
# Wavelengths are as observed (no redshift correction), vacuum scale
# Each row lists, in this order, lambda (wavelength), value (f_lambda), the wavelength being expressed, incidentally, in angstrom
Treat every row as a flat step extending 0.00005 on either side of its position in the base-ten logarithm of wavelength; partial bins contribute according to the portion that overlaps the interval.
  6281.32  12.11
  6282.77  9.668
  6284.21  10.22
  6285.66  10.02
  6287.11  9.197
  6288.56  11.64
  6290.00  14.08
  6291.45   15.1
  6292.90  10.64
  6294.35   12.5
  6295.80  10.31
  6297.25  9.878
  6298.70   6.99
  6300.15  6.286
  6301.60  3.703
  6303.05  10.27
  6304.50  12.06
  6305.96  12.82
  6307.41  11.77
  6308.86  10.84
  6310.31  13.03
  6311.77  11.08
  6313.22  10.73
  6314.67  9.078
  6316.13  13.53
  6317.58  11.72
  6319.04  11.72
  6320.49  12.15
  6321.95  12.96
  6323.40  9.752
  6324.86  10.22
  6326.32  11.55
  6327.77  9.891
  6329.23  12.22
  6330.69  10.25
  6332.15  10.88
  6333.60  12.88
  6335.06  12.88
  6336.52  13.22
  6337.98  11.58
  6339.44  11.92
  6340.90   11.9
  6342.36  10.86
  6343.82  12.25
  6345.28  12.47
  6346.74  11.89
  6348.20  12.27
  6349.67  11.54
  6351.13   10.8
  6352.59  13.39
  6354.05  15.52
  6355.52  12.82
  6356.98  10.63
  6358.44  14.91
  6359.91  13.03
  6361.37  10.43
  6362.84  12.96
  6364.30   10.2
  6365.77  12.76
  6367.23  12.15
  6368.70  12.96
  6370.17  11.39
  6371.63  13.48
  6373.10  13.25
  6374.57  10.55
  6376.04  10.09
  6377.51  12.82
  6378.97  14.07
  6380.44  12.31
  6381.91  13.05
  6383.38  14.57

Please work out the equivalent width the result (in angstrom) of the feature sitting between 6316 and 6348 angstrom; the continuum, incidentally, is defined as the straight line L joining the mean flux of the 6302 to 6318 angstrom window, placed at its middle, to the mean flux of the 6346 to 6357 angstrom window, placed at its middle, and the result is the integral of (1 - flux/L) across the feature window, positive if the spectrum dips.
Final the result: 0.6 angstrom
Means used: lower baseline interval 11.4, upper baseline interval 12.5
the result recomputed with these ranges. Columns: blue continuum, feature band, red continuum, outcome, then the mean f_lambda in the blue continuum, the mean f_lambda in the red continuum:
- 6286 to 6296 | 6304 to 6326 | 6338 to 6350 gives 0.6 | 11.9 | 11.9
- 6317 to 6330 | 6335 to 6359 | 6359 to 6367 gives -1.4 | 11.3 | 12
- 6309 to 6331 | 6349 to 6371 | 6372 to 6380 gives -0.8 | 11.3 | 12.2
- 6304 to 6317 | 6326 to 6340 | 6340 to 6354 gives 0.2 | 11.7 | 12.1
